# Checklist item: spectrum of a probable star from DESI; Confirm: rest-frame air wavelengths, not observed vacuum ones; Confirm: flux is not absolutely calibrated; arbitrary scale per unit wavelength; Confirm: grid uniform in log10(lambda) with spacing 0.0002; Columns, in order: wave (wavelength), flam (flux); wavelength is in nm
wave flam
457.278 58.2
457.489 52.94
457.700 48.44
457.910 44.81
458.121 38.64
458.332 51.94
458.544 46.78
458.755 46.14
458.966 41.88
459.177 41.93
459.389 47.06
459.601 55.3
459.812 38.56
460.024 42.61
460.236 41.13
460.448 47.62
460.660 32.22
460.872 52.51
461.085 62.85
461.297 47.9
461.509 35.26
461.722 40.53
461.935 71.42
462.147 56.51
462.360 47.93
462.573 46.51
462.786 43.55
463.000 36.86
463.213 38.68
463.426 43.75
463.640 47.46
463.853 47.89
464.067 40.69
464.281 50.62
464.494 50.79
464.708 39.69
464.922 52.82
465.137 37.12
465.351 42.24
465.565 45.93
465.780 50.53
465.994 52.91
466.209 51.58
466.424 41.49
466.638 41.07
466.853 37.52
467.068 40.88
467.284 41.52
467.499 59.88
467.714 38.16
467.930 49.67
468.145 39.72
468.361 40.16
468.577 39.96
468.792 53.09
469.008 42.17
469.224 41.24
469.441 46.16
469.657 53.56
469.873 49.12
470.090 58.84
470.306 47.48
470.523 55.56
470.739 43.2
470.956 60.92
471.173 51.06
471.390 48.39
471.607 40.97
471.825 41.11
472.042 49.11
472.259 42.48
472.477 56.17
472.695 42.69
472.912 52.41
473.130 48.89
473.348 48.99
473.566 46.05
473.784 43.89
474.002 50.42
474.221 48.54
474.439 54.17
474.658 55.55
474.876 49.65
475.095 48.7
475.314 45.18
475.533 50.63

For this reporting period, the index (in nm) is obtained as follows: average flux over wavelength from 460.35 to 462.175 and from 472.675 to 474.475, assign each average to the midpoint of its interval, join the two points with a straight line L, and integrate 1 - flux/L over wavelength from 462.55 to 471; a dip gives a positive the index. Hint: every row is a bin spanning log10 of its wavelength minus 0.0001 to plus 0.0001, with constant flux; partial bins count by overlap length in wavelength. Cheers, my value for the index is 0.530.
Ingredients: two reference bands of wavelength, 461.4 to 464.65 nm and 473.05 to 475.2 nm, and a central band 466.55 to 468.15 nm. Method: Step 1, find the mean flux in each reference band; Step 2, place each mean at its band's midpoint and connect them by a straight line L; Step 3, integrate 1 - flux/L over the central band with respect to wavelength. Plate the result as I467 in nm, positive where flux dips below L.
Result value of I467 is 0.13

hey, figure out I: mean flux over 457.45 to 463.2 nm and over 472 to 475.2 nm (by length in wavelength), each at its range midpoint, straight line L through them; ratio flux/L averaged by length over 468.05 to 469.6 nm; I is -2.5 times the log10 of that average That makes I 0.11 mag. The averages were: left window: 46.5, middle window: 43.6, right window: 49.2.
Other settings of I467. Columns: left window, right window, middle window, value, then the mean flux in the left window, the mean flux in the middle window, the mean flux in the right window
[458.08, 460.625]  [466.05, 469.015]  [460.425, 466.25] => -0.31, 44.8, 46.9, 44.3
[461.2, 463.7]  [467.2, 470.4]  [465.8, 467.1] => 0.05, 46.3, 44.9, 46.8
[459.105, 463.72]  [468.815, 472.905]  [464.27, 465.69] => 0.05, 46.3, 45.3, 48.5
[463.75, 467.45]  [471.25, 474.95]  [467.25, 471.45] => -0.12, 45.2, 48.1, 48.2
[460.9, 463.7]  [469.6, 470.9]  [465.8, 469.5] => 0.42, 47.8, 44.7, 51.6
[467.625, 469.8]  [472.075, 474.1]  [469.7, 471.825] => -0.19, 44.5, 50.2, 48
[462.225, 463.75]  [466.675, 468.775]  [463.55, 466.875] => -0.17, 43.8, 45.9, 43.4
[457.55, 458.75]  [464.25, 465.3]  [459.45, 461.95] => -0.02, 46.4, 46.4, 45.7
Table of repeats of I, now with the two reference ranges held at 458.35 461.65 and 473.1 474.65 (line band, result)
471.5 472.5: 0.08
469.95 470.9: -0.08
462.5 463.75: 0.09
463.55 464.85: 0.00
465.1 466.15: 0.01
